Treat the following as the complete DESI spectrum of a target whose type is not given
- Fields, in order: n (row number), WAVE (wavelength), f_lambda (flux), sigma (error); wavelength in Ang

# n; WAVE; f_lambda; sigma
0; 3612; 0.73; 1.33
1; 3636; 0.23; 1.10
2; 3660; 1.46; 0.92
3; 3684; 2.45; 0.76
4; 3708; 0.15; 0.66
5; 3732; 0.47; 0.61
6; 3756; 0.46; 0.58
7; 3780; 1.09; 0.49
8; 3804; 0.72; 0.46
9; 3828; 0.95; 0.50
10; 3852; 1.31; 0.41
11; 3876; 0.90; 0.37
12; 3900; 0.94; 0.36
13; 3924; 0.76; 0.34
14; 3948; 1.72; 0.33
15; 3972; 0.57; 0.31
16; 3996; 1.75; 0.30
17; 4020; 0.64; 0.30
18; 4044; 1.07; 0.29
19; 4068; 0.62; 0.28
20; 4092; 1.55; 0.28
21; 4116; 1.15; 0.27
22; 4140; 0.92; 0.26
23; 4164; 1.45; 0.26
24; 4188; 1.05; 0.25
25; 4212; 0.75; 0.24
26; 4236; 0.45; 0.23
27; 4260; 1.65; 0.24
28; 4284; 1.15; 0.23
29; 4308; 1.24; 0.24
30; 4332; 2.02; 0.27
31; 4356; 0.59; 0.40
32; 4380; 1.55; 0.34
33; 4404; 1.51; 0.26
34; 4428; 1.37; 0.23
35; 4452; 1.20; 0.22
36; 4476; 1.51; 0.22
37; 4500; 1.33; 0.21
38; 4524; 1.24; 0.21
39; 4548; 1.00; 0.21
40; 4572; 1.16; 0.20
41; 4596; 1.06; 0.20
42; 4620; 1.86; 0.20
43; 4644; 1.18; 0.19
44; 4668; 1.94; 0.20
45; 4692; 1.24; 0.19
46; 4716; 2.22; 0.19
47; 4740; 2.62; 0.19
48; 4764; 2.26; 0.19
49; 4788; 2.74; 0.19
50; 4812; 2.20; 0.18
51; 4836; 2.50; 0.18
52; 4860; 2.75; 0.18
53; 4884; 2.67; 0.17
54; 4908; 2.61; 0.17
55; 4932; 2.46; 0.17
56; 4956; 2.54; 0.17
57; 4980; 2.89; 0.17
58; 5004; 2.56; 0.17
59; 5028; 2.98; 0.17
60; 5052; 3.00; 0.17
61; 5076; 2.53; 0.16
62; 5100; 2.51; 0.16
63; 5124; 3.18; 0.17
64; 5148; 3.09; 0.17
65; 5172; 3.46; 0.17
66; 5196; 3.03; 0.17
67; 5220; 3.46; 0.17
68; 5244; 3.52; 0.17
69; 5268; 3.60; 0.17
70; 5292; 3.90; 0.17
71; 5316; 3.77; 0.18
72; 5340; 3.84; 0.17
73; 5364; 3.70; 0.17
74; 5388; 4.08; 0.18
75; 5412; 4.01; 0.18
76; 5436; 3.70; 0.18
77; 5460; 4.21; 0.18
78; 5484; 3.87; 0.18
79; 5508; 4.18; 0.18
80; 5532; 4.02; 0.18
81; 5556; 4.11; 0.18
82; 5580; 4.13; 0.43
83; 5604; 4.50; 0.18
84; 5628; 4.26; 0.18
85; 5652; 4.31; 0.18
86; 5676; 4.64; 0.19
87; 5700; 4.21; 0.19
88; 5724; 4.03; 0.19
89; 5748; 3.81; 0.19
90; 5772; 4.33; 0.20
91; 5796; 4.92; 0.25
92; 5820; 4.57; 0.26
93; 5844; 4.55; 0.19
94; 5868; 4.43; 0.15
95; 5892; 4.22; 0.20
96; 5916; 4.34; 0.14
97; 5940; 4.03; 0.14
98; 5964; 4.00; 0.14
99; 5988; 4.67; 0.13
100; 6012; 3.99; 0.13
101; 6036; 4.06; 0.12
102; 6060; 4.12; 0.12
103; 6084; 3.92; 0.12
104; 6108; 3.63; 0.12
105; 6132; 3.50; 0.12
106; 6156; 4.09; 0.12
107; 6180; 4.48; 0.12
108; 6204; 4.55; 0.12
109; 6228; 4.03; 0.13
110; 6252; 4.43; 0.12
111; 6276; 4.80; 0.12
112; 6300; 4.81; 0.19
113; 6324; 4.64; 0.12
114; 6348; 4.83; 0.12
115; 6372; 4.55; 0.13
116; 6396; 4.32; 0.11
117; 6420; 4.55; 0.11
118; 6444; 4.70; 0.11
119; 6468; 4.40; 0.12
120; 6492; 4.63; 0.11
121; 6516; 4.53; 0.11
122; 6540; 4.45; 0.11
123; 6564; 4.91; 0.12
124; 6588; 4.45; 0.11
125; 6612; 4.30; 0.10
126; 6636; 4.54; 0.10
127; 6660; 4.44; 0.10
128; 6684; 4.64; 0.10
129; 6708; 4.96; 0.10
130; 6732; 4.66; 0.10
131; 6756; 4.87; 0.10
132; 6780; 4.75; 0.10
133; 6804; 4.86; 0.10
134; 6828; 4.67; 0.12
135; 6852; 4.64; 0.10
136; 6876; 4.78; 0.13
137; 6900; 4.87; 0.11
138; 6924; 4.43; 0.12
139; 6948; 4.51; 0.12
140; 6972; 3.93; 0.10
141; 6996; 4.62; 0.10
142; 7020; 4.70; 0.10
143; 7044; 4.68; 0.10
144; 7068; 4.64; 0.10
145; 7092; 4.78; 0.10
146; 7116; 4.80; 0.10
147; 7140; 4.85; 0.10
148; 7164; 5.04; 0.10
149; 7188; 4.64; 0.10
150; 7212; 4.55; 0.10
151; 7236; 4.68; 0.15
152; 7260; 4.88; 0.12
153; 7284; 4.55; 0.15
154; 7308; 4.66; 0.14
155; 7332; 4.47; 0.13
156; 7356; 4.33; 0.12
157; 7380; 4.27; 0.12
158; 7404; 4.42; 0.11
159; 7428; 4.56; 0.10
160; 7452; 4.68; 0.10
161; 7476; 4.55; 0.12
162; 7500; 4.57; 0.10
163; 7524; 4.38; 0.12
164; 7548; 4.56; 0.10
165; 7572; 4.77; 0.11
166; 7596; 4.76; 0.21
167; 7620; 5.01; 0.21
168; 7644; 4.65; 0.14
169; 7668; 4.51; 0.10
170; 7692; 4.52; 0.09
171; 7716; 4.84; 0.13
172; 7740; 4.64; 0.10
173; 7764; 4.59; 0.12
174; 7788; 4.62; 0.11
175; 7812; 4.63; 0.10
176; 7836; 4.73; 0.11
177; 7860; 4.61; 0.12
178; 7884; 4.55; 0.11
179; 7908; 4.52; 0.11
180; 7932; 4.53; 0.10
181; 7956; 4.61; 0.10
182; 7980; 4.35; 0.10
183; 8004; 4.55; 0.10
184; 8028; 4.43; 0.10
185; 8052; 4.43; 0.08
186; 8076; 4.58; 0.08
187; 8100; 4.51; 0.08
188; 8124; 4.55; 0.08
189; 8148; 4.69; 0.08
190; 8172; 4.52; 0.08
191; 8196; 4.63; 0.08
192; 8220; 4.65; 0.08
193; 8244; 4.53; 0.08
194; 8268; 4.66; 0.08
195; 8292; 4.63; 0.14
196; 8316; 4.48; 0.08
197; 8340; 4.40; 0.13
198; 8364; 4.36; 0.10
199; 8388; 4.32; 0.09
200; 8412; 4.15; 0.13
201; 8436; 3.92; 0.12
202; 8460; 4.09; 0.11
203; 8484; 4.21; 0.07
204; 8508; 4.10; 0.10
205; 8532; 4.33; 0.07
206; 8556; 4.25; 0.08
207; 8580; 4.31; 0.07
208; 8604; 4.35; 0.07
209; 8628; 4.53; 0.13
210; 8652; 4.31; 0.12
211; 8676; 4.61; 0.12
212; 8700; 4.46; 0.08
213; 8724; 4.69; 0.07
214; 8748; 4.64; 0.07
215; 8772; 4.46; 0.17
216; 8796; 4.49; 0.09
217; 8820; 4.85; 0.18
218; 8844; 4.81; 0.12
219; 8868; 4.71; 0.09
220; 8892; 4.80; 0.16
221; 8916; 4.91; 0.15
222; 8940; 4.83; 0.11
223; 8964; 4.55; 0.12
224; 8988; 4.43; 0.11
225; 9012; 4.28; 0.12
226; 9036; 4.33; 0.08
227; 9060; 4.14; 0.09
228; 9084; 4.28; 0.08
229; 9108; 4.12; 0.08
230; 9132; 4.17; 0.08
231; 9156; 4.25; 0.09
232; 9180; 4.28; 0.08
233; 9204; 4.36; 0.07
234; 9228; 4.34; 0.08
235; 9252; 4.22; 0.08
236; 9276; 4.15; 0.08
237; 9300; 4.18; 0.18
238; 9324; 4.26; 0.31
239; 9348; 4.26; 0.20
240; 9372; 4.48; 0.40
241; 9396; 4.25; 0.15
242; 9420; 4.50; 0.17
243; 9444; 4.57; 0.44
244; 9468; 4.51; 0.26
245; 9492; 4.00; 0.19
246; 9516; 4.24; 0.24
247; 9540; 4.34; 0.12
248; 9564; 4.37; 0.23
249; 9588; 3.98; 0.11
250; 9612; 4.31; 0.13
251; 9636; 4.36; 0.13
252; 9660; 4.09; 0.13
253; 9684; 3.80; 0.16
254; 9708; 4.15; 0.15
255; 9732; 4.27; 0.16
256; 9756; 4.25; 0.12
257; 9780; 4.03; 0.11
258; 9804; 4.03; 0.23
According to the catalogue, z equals 0.182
